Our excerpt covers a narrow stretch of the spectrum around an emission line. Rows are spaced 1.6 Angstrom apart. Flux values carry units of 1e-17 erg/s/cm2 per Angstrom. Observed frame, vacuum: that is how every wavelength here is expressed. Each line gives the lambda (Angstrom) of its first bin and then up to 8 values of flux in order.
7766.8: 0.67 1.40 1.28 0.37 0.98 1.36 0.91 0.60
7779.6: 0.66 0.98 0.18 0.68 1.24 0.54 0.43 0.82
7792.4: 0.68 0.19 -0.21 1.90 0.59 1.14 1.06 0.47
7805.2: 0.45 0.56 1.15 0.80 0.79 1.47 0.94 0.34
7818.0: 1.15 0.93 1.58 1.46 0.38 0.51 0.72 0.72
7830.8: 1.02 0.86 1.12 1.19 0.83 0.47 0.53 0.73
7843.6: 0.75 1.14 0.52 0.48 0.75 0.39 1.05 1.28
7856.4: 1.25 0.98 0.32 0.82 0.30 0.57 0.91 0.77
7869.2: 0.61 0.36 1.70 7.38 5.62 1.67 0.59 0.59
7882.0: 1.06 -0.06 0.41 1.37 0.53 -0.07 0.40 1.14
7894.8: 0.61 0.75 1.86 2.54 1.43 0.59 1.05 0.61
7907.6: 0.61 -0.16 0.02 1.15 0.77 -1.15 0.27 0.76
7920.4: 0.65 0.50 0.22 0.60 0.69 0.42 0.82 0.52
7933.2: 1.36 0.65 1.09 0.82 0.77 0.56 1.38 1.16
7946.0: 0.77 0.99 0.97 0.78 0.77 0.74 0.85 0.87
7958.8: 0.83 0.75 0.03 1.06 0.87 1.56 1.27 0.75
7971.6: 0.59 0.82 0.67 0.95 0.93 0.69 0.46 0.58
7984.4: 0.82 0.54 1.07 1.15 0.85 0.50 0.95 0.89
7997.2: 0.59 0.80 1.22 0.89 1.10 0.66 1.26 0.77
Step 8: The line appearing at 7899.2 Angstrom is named [N II] 6583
